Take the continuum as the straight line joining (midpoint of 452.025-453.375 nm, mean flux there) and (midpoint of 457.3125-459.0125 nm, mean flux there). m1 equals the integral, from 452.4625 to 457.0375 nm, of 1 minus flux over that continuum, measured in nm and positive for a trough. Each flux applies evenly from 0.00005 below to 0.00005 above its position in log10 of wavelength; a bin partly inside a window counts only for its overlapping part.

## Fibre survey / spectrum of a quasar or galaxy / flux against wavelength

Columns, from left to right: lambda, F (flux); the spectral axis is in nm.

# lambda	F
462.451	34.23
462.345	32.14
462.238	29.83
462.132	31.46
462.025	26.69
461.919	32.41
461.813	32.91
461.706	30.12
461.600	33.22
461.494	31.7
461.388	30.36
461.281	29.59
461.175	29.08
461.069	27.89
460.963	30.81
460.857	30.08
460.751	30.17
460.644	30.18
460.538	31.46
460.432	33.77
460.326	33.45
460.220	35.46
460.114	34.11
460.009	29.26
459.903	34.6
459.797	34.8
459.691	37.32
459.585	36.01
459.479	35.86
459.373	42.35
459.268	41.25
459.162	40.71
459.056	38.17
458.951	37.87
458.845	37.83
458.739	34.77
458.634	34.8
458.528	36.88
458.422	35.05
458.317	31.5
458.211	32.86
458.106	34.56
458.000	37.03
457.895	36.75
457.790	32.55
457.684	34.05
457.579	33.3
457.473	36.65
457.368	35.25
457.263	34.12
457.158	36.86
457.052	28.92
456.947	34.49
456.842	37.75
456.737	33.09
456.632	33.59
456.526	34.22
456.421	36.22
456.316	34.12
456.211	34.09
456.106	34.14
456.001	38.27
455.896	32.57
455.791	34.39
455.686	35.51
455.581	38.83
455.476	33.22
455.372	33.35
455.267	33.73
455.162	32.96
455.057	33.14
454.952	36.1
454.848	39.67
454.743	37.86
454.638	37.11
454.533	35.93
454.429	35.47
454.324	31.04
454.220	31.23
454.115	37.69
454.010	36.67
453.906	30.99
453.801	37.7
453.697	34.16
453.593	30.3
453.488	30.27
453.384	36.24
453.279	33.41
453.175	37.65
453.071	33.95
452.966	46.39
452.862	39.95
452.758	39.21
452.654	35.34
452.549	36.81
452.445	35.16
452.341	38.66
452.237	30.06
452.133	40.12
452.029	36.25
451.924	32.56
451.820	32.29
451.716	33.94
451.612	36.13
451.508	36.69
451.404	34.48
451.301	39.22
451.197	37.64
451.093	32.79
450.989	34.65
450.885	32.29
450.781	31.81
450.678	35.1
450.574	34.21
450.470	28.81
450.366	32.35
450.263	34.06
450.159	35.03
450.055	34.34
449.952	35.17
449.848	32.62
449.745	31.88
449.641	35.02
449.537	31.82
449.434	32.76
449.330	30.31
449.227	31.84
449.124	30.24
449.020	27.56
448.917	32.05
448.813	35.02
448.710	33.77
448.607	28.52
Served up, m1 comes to 0.14 nm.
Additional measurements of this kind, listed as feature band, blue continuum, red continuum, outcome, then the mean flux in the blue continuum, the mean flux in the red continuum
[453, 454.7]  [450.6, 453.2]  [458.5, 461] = 0.06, 35.9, 35.1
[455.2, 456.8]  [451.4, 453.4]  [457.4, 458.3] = 0.02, 36.3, 34.6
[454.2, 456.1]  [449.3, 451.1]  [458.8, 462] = -0.10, 33.1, 33.7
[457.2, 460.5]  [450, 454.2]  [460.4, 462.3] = -0.39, 35.1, 30.6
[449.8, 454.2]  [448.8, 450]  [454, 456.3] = -0.21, 32.1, 35.1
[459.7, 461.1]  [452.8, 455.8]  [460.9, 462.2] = -0.04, 35.4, 30.5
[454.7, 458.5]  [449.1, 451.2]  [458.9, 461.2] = -0.10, 33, 34.4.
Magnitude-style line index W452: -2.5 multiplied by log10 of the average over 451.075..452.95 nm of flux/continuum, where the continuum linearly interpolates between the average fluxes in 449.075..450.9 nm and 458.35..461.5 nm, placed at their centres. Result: -0.099 mag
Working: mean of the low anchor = 32.8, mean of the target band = 36.2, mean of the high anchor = 34.2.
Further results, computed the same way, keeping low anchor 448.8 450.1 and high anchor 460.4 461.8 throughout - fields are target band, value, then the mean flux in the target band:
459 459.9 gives -0.23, 38.1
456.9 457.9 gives -0.10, 34.2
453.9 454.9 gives -0.13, 35.6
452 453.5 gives -0.16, 36.8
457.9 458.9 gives -0.13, 35.1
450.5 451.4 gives -0.08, 34.6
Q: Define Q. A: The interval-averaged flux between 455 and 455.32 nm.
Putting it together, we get 33.2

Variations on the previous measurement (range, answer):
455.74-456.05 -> 35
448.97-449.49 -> 30.6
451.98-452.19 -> 38.1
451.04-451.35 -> 36.5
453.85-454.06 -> 33.9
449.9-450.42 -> 34.2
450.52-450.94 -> 33.3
